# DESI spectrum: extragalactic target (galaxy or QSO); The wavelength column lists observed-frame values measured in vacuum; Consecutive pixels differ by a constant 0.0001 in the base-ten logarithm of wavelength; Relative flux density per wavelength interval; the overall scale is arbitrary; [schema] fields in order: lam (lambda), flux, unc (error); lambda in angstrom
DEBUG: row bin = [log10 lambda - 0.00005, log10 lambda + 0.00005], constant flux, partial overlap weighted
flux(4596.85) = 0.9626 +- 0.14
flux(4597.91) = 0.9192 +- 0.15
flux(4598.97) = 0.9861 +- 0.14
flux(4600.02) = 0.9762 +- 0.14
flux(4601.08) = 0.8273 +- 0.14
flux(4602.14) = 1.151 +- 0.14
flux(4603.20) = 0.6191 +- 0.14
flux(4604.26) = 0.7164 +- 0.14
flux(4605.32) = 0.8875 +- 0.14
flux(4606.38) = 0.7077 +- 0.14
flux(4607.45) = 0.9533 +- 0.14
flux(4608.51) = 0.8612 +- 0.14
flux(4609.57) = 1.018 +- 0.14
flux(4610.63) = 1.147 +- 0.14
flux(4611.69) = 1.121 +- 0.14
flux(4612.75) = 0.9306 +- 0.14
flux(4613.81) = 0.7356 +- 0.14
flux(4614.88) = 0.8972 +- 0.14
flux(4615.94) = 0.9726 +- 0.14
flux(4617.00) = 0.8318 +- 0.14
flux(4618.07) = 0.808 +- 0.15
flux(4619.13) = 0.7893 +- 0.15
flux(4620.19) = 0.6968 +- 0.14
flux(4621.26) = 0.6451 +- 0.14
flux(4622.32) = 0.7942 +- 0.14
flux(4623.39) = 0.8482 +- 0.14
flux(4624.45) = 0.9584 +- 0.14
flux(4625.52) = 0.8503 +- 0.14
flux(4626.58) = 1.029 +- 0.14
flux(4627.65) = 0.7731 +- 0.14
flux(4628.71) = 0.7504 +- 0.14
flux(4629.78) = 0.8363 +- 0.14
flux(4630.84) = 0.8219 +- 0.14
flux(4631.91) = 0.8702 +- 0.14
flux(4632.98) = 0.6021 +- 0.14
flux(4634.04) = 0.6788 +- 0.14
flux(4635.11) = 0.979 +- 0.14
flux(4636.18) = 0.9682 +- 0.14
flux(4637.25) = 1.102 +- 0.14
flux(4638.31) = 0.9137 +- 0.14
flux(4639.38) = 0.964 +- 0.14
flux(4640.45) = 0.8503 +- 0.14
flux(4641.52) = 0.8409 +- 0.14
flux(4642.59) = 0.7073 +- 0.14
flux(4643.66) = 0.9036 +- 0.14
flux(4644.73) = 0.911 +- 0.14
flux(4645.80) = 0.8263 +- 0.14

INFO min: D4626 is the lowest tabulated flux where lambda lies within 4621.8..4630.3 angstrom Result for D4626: 0.7504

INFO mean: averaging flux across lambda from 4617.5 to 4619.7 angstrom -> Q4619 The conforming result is 0.797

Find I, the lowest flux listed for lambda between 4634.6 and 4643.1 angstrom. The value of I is 0.7073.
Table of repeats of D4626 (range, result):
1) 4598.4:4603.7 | 0.6191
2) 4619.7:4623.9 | 0.6451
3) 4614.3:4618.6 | 0.808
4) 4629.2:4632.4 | 0.8219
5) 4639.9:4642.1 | 0.8409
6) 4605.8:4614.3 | 0.7077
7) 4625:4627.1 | 0.8503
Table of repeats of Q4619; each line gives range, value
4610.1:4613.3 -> 1.07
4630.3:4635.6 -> 0.789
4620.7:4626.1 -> 0.82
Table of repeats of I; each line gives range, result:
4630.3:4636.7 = 0.6021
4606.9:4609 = 0.8612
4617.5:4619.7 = 0.7893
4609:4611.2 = 1.018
